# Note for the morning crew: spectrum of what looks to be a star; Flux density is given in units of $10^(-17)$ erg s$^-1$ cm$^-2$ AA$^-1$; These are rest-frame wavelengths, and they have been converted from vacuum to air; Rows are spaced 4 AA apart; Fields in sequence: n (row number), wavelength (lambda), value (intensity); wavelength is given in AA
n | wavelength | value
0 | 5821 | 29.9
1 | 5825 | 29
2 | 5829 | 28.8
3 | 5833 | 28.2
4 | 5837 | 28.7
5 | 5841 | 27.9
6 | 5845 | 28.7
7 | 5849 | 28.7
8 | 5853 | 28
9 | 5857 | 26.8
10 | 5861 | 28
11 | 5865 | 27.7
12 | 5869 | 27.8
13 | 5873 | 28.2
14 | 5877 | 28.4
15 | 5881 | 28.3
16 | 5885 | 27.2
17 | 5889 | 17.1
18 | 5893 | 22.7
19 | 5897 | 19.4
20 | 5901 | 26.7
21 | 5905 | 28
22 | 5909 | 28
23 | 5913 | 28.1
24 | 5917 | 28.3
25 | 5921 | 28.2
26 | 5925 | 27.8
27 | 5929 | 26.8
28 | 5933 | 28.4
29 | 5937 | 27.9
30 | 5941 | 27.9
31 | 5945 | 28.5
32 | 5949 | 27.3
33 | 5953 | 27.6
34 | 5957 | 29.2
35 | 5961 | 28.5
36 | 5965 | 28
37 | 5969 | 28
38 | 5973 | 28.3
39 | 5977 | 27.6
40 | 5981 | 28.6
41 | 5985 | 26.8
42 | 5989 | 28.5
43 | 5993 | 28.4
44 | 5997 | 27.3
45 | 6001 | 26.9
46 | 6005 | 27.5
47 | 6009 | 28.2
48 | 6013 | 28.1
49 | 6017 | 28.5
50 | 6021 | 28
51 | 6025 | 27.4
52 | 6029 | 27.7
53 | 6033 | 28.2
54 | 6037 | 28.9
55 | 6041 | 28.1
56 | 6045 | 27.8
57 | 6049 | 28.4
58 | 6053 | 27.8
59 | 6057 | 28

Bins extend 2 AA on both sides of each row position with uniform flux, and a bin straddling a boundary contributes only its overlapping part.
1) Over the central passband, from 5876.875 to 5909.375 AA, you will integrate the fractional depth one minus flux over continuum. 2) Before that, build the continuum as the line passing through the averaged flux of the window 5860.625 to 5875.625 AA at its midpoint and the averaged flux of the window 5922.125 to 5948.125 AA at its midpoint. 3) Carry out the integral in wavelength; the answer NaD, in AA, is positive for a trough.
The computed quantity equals 3.7 AA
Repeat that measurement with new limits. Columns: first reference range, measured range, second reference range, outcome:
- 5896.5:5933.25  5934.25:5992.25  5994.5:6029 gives -1.2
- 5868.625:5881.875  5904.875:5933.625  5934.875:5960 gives 0.2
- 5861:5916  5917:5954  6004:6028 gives -1.5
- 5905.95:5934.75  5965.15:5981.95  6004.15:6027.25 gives -0.1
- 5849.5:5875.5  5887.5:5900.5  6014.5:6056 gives 3.4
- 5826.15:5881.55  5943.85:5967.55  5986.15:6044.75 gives -0.1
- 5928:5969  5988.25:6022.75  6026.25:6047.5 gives 0.2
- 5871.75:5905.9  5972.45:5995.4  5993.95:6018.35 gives -0.7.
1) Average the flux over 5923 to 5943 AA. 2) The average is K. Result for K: 27.8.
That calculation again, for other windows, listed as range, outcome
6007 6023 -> 28.2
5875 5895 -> 24.7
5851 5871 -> 27.7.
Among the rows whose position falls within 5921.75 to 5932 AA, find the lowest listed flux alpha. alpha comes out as 26.8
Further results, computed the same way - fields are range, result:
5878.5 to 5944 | 17.1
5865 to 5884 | 27.7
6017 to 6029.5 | 27.4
